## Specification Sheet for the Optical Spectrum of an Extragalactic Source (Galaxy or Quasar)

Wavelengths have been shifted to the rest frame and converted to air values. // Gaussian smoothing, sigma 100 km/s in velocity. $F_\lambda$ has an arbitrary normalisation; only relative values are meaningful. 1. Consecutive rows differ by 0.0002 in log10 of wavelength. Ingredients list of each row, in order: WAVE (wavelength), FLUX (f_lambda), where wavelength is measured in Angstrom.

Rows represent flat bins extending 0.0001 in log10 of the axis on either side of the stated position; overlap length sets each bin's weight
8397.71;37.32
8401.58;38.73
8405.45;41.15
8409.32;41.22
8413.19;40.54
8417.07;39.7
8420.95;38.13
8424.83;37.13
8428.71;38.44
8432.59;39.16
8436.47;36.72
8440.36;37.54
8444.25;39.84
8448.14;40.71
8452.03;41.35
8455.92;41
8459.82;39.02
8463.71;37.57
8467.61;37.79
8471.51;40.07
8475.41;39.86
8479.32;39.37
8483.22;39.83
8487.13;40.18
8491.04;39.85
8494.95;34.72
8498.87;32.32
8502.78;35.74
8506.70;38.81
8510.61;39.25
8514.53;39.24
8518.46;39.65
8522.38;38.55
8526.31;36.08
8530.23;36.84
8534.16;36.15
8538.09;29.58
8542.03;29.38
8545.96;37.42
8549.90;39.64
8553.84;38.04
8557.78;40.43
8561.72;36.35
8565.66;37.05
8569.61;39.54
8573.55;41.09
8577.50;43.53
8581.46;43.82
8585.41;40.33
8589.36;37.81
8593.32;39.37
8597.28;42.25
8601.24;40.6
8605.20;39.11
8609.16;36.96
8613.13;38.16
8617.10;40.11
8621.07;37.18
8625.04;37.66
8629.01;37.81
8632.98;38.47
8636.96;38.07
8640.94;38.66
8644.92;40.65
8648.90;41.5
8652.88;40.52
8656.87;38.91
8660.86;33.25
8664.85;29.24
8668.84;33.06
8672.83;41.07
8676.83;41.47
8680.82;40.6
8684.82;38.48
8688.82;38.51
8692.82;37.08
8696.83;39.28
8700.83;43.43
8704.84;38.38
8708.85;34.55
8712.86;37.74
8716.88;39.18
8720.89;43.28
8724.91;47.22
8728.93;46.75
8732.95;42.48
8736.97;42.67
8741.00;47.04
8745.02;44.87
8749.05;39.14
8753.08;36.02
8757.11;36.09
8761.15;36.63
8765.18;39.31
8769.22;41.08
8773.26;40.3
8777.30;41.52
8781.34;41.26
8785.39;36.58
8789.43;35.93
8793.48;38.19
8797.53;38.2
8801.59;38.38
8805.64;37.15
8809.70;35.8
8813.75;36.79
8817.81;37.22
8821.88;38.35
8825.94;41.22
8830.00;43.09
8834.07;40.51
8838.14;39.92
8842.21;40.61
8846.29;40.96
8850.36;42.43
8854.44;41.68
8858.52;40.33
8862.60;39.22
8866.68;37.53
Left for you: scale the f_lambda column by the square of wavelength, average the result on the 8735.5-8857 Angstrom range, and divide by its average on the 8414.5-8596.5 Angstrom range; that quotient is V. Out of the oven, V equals 1.1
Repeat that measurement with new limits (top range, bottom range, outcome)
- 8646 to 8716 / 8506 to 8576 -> 1.05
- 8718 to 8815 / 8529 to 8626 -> 1.09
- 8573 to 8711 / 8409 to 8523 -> 1.04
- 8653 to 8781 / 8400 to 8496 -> 1.08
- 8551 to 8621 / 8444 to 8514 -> 1.05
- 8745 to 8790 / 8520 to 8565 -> 1.13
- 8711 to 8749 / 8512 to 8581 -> 1.20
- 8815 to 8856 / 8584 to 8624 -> 1.09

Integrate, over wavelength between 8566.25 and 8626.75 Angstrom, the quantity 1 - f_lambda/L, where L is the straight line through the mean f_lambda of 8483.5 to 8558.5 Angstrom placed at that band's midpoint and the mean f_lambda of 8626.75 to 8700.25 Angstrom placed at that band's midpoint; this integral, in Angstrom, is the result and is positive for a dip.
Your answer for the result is -3.5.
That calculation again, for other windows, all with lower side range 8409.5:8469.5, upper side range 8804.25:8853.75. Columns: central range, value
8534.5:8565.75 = 2.60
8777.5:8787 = 0.00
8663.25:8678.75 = 1.18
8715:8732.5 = -2.02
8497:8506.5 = 1.02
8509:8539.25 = 1.61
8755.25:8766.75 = 0.64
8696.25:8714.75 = 0.37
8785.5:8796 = 0.67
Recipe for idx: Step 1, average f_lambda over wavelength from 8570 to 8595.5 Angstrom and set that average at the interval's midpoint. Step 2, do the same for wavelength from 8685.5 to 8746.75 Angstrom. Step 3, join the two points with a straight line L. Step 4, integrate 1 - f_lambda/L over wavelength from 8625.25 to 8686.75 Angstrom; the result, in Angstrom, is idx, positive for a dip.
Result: 4.6 Angstrom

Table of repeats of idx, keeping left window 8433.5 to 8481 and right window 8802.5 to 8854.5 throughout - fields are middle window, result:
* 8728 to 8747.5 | -2.5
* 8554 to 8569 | 0.5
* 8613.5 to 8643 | 0.8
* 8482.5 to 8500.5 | 0.9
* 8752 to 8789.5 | 0.8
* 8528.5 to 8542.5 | 2.1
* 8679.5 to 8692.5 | 0.2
